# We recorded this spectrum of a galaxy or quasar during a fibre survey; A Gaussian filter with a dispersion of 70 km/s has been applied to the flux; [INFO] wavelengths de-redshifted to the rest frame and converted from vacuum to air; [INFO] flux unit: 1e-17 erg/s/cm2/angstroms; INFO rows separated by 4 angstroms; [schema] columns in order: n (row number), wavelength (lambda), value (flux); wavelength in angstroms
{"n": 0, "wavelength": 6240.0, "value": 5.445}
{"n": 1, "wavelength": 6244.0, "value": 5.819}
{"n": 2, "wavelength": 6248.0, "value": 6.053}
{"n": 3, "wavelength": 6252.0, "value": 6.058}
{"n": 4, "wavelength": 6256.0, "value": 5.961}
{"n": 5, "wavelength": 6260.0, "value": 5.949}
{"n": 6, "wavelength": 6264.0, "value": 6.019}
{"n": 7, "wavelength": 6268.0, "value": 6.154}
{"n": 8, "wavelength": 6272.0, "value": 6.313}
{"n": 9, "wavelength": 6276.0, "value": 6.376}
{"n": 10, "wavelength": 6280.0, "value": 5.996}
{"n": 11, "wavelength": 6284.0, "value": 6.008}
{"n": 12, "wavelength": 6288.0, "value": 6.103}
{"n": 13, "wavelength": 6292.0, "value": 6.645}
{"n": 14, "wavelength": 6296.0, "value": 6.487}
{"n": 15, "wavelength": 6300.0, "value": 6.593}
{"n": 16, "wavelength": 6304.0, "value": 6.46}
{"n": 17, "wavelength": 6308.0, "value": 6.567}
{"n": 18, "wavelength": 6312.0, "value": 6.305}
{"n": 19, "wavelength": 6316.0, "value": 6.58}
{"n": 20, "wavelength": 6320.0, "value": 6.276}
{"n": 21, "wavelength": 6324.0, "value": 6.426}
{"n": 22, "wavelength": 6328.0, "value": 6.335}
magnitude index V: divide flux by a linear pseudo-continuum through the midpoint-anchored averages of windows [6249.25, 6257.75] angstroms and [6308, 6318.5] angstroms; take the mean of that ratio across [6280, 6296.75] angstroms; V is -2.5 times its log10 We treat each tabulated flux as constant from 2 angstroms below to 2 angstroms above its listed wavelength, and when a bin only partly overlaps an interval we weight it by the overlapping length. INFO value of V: 0.003 mag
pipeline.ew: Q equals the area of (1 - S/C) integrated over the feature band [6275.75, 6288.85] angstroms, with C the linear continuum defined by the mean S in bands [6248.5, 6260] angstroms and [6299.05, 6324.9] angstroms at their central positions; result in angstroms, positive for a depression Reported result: 0.3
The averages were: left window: 6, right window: 6.45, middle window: 6.09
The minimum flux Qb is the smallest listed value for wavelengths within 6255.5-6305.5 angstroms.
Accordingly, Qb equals 5.949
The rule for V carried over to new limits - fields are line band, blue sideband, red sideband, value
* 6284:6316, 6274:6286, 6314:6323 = -0.03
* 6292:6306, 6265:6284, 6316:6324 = -0.04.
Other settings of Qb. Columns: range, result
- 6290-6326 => 6.276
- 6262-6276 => 6.019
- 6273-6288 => 5.996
